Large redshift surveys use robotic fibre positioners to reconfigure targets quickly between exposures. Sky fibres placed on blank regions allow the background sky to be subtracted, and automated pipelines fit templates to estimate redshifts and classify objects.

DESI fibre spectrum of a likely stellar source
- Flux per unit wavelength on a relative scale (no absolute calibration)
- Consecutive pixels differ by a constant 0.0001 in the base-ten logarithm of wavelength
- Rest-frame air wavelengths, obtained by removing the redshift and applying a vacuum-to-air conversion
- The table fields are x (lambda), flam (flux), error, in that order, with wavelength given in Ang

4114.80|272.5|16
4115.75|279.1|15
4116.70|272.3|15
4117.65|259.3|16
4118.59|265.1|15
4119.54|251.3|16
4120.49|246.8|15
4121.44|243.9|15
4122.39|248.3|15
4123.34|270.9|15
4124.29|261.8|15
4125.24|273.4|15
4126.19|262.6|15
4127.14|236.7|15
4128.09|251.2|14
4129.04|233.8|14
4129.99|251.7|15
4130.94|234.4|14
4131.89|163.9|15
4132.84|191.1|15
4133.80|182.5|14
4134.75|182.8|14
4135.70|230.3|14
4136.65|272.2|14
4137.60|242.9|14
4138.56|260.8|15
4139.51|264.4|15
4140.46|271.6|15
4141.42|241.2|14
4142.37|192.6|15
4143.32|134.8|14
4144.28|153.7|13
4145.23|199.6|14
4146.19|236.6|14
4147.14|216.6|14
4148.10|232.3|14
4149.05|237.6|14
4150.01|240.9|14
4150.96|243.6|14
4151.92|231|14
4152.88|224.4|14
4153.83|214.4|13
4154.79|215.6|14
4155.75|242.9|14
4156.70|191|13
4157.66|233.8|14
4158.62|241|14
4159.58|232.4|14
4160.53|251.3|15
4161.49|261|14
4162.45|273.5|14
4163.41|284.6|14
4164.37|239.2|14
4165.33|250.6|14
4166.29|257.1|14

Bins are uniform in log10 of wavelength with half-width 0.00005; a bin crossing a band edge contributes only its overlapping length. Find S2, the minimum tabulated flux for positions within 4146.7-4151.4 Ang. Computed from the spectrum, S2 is 216.6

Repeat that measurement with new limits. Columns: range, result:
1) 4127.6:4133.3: 163.9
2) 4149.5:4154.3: 214.4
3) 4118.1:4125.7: 243.9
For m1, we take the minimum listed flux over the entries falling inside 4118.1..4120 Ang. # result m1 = 251.3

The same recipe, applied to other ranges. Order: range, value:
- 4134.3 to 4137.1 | 182.8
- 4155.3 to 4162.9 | 191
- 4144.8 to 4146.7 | 199.6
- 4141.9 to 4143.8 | 134.8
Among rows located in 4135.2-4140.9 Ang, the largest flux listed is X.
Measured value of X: 272.2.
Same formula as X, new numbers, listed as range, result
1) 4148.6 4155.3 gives 243.6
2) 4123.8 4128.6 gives 273.4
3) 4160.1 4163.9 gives 284.6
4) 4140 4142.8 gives 271.6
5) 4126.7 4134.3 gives 251.7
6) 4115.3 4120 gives 279.1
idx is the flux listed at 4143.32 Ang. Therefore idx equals 134.8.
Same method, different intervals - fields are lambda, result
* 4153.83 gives 214.4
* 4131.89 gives 163.9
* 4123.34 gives 270.9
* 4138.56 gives 260.8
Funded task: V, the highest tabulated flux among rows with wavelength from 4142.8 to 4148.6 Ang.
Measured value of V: 236.6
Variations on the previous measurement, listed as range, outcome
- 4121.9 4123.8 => 270.9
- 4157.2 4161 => 251.3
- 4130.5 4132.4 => 234.4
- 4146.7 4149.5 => 237.6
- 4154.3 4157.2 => 242.9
